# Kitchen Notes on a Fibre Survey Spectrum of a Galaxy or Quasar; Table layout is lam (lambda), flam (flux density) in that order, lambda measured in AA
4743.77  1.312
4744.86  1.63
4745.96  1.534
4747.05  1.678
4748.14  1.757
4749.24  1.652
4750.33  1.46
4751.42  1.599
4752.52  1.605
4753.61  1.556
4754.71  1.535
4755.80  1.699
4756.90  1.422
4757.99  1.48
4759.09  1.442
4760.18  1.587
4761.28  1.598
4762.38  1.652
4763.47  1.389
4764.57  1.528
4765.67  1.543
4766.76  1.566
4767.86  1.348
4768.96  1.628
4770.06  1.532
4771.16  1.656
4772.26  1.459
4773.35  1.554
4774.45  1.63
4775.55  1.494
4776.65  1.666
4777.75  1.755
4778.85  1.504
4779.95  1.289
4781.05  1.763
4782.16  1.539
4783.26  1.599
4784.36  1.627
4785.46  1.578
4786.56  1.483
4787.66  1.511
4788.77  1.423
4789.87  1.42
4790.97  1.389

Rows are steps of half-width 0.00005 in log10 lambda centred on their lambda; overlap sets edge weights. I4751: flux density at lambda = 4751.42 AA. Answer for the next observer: 1.599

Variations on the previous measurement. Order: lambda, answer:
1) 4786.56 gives 1.483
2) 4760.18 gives 1.587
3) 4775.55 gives 1.494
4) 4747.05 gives 1.678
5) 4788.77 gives 1.423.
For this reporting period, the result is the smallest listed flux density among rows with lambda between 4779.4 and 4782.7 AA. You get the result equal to 1.289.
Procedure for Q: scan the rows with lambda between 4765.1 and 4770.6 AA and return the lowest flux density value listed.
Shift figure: 1.348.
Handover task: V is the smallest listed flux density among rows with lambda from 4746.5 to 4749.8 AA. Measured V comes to 1.652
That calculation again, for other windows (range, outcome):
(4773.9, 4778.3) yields 1.494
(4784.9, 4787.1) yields 1.483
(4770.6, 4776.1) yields 1.459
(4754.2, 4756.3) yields 1.535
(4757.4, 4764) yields 1.389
